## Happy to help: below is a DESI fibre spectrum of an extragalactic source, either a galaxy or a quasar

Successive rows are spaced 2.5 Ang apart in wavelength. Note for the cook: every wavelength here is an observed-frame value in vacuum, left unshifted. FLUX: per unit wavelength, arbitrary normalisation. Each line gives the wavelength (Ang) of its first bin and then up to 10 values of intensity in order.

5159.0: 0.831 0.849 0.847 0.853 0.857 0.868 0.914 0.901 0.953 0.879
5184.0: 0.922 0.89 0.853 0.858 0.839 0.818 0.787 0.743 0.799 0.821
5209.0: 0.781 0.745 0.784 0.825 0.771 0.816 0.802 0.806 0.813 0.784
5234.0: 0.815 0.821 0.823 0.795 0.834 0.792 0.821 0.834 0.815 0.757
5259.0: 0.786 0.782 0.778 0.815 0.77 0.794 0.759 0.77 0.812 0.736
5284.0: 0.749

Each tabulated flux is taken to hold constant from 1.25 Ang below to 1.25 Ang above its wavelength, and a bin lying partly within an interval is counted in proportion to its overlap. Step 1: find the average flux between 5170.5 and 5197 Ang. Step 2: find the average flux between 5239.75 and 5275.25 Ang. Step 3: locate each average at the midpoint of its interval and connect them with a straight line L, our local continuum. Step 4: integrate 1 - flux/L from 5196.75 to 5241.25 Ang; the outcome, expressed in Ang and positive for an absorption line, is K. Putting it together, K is 2.3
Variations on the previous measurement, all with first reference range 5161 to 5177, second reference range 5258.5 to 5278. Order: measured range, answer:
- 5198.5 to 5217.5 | 1.1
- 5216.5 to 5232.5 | 0.4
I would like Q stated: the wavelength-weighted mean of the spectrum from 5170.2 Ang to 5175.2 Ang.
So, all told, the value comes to 0.89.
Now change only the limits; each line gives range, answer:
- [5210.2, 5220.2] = 0.781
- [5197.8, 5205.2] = 0.776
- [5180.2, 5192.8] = 0.881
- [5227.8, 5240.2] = 0.811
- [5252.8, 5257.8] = 0.786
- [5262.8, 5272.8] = 0.789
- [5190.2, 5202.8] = 0.809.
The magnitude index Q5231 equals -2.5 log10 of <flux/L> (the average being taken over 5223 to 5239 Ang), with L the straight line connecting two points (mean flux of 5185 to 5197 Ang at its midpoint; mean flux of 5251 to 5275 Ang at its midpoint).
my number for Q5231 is 0.01 mag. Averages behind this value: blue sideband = 0.855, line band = 0.808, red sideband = 0.788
